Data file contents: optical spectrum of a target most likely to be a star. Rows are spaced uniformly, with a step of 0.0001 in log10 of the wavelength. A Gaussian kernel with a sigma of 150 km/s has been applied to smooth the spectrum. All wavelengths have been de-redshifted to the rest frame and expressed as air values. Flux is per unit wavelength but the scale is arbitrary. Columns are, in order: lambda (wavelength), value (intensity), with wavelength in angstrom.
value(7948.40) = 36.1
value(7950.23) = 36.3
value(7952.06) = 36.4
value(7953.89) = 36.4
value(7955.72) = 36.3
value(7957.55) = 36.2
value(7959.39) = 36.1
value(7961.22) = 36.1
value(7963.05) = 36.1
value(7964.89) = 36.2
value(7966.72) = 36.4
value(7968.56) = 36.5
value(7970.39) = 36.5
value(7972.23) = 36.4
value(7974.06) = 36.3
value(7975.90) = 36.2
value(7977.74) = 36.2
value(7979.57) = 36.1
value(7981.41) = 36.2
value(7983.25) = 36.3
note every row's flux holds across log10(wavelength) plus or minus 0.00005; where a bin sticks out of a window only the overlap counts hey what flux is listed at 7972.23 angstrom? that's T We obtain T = 36.4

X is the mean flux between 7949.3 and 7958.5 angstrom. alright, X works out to 36.3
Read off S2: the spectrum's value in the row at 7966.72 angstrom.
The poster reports 36.4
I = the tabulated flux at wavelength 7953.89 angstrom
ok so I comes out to 36.4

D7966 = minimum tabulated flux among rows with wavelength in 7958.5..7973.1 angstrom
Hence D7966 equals 36.1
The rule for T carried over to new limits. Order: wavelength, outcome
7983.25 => 36.3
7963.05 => 36.1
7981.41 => 36.2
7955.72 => 36.3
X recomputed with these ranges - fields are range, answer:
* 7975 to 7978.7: 36.2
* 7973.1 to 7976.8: 36.3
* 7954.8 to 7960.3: 36.2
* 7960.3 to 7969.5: 36.3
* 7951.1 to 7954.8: 36.4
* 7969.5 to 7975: 36.4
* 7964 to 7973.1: 36.4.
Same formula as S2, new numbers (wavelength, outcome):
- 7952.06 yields 36.4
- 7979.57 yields 36.1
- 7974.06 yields 36.3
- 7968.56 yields 36.5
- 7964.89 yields 36.2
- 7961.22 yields 36.1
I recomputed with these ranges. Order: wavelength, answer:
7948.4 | 36.1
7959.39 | 36.1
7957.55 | 36.2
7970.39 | 36.5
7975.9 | 36.2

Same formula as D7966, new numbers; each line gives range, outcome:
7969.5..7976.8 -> 36.2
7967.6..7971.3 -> 36.5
